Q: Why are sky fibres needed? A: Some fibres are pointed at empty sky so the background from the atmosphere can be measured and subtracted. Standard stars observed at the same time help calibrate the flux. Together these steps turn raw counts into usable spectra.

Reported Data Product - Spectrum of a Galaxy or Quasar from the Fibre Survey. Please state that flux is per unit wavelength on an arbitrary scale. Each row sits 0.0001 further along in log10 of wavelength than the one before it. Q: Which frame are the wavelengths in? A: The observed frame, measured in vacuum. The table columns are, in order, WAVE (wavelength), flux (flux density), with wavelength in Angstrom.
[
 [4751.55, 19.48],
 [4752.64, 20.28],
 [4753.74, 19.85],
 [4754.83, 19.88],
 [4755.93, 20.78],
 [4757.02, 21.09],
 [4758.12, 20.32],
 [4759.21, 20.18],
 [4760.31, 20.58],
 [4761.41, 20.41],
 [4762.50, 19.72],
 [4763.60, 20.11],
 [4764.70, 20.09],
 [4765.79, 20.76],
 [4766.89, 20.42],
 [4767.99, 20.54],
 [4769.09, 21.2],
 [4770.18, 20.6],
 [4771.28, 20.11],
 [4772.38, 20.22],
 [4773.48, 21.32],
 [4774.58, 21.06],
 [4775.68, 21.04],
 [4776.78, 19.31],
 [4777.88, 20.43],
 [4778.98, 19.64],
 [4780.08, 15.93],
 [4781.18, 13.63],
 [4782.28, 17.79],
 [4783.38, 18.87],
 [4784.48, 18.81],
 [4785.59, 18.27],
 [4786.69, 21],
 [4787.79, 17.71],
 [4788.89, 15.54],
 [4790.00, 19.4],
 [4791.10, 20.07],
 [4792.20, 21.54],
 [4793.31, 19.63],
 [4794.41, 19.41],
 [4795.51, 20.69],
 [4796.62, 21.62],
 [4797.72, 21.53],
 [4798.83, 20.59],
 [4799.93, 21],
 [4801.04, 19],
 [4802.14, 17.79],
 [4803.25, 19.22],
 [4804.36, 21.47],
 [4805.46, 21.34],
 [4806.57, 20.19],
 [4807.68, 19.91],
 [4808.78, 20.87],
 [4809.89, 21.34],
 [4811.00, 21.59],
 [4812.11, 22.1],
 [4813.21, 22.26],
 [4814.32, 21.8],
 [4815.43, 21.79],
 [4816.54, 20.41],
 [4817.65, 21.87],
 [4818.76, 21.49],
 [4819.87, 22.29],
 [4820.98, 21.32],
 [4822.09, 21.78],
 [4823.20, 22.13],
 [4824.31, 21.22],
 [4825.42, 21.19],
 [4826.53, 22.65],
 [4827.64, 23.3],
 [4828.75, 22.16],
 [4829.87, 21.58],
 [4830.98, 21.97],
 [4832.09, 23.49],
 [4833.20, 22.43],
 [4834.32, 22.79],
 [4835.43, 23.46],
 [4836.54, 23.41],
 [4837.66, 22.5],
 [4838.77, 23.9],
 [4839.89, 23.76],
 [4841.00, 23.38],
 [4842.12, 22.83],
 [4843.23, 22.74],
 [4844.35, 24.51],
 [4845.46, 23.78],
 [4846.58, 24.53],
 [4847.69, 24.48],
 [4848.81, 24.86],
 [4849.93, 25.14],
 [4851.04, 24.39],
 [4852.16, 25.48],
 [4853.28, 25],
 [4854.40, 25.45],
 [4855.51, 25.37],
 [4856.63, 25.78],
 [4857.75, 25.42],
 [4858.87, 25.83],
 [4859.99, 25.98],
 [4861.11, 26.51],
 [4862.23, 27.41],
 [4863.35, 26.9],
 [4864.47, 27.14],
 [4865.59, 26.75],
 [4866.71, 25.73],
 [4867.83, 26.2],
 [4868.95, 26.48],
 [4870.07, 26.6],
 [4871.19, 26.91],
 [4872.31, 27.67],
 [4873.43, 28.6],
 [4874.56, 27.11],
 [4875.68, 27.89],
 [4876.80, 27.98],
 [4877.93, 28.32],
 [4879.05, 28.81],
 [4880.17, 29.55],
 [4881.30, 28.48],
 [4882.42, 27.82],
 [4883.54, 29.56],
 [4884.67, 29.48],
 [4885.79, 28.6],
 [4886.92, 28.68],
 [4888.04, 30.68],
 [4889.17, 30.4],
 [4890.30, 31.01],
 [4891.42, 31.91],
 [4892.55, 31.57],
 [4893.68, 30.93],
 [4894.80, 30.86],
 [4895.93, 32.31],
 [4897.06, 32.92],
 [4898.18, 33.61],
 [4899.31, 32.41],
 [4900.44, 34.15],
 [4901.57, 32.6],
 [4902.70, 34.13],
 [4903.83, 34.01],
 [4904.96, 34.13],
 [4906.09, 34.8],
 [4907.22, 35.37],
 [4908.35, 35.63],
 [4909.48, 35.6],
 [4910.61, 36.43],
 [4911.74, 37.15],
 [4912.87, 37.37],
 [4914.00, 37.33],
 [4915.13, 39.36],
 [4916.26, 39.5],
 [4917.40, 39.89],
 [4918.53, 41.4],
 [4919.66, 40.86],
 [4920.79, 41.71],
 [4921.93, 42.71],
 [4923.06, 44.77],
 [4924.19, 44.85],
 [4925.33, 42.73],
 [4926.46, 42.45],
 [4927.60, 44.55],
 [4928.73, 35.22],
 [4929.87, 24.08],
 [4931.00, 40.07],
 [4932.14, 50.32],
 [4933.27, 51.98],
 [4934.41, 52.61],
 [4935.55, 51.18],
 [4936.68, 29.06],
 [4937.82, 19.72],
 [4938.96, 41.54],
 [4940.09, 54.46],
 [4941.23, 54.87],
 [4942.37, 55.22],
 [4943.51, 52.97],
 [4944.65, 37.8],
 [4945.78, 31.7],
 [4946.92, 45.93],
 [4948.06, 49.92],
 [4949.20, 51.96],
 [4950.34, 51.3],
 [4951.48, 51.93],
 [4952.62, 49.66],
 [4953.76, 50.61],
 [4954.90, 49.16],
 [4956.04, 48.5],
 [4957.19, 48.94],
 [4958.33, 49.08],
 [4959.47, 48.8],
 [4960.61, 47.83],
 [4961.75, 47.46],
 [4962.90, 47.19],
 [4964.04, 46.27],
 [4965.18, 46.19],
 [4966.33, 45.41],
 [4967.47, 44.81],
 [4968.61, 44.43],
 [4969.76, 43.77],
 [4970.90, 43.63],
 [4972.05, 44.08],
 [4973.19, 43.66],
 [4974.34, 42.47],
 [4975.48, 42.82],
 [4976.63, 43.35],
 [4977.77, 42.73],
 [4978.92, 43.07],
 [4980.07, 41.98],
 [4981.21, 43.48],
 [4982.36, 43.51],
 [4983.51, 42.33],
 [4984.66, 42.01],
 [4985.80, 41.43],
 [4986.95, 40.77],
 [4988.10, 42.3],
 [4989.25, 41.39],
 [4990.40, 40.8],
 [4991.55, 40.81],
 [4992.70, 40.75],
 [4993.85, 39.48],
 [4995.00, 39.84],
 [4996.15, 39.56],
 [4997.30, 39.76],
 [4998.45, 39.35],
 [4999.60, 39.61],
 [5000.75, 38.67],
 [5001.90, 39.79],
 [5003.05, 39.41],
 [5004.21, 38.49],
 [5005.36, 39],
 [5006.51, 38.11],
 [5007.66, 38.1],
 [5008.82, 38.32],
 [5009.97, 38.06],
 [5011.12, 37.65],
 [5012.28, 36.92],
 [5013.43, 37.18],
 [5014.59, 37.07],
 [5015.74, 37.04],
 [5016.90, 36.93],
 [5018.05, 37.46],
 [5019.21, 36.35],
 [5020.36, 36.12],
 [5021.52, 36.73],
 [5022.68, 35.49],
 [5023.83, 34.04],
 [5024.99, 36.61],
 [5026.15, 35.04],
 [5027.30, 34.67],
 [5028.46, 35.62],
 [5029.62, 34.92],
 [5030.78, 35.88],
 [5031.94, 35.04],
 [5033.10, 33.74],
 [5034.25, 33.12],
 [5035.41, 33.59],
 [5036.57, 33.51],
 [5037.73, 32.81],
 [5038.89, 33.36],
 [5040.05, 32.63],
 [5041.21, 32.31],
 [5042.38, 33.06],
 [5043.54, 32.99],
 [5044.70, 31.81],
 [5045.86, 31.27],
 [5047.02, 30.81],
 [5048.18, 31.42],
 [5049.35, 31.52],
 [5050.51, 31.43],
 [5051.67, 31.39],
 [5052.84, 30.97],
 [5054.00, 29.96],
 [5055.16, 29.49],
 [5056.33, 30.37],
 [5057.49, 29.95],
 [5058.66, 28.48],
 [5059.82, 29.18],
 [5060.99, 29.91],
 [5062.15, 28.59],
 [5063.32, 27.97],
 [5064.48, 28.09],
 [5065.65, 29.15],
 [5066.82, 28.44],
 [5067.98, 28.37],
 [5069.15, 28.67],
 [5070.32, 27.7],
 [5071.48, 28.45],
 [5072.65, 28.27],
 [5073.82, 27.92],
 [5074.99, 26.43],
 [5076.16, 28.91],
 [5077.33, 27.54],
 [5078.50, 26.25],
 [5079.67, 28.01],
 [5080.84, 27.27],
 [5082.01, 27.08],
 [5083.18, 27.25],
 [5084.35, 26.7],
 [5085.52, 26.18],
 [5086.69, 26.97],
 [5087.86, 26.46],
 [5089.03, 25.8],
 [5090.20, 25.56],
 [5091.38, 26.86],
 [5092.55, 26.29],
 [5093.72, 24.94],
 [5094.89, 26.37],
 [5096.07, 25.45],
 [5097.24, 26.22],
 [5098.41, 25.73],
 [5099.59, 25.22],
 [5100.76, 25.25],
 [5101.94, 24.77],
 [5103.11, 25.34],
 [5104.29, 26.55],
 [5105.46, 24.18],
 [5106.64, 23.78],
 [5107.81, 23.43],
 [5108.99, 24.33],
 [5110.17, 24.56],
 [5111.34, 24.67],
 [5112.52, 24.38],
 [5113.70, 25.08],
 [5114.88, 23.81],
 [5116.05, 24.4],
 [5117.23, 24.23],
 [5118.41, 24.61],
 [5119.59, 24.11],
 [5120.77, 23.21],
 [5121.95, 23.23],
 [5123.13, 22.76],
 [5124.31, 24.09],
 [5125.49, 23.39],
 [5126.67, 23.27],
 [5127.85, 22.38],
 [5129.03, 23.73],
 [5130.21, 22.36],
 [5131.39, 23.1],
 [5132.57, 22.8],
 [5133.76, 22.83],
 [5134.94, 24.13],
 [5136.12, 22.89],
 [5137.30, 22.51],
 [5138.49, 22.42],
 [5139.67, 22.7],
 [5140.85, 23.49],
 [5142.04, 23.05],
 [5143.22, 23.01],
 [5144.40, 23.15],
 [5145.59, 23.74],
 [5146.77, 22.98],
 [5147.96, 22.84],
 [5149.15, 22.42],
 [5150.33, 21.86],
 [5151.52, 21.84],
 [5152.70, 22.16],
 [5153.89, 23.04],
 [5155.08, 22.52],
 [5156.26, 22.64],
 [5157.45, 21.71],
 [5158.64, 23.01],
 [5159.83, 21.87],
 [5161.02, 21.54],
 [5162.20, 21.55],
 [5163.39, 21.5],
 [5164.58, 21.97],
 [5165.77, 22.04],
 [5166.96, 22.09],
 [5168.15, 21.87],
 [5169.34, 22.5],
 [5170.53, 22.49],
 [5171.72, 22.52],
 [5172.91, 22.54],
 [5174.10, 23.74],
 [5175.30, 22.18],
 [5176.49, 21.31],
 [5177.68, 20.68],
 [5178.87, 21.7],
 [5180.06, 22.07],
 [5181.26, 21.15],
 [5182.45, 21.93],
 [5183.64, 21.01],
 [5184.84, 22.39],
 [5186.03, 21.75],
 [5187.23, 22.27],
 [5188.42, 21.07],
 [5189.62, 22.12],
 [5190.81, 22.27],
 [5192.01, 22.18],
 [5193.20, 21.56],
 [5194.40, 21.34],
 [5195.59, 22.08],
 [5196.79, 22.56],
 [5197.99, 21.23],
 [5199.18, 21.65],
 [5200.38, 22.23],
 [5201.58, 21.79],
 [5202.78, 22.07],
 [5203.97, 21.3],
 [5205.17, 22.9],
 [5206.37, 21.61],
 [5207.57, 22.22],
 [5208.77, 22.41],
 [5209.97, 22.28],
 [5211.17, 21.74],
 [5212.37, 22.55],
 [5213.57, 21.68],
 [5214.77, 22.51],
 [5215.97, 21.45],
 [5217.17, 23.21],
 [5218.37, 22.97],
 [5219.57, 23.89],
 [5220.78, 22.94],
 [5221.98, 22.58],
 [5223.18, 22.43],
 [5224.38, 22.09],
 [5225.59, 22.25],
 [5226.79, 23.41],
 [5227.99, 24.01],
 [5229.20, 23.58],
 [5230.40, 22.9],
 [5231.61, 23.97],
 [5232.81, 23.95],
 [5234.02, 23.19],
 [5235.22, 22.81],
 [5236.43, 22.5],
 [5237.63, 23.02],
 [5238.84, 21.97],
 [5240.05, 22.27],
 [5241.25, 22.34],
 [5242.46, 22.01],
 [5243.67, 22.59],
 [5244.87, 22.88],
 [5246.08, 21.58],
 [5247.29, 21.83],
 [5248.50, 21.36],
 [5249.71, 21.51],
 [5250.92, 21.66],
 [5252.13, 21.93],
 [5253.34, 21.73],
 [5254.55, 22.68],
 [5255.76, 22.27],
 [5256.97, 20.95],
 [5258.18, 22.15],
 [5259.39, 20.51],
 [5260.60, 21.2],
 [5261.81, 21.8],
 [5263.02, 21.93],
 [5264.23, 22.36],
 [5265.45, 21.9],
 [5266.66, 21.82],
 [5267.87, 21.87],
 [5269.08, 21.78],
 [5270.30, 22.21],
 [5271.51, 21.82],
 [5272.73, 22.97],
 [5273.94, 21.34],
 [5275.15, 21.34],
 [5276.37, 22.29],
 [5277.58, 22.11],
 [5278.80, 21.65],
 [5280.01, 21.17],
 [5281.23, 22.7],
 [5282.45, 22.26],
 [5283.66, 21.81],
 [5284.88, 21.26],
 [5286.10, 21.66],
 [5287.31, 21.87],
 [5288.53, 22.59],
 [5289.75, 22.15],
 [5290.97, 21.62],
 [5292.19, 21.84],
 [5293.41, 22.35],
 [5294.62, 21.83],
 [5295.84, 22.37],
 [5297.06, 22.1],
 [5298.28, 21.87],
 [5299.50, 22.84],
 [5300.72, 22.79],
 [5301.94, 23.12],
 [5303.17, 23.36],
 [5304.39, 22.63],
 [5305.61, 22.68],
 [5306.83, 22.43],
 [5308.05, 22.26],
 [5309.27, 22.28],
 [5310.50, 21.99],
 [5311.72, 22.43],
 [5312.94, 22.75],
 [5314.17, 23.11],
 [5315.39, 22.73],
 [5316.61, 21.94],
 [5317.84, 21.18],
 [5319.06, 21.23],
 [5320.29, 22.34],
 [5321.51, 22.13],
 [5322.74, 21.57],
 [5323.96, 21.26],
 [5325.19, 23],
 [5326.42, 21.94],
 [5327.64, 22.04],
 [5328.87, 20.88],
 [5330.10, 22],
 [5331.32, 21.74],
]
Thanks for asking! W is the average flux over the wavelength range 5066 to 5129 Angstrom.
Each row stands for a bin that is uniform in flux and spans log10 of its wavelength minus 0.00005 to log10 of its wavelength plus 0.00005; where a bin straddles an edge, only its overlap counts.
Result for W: 25.7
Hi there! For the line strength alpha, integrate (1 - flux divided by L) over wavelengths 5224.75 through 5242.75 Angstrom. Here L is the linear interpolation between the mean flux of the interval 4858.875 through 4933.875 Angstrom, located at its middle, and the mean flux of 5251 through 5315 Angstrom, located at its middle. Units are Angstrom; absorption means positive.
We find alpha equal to 0.44 Angstrom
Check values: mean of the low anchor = 33.4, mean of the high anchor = 22.1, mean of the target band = 22.9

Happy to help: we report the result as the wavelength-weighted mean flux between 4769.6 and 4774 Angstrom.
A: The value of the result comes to 20.6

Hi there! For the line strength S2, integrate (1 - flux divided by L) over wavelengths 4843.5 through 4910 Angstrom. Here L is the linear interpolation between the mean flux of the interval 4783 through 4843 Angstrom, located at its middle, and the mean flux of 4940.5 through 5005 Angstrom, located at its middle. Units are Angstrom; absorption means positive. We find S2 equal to 3.7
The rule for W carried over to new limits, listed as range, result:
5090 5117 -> 25.1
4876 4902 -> 30.5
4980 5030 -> 38.7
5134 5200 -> 22.2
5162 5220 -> 22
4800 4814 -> 20.6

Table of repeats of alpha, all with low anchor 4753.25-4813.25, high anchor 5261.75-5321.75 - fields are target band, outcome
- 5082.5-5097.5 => -3.5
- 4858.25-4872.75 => -4.5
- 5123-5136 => -1.0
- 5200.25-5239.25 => -1.4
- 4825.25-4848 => -3.3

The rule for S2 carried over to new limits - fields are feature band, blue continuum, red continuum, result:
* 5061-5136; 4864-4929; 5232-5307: 4.6 Angstrom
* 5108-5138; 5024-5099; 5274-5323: 4.5 Angstrom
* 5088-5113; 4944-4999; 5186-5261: 5.9 Angstrom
